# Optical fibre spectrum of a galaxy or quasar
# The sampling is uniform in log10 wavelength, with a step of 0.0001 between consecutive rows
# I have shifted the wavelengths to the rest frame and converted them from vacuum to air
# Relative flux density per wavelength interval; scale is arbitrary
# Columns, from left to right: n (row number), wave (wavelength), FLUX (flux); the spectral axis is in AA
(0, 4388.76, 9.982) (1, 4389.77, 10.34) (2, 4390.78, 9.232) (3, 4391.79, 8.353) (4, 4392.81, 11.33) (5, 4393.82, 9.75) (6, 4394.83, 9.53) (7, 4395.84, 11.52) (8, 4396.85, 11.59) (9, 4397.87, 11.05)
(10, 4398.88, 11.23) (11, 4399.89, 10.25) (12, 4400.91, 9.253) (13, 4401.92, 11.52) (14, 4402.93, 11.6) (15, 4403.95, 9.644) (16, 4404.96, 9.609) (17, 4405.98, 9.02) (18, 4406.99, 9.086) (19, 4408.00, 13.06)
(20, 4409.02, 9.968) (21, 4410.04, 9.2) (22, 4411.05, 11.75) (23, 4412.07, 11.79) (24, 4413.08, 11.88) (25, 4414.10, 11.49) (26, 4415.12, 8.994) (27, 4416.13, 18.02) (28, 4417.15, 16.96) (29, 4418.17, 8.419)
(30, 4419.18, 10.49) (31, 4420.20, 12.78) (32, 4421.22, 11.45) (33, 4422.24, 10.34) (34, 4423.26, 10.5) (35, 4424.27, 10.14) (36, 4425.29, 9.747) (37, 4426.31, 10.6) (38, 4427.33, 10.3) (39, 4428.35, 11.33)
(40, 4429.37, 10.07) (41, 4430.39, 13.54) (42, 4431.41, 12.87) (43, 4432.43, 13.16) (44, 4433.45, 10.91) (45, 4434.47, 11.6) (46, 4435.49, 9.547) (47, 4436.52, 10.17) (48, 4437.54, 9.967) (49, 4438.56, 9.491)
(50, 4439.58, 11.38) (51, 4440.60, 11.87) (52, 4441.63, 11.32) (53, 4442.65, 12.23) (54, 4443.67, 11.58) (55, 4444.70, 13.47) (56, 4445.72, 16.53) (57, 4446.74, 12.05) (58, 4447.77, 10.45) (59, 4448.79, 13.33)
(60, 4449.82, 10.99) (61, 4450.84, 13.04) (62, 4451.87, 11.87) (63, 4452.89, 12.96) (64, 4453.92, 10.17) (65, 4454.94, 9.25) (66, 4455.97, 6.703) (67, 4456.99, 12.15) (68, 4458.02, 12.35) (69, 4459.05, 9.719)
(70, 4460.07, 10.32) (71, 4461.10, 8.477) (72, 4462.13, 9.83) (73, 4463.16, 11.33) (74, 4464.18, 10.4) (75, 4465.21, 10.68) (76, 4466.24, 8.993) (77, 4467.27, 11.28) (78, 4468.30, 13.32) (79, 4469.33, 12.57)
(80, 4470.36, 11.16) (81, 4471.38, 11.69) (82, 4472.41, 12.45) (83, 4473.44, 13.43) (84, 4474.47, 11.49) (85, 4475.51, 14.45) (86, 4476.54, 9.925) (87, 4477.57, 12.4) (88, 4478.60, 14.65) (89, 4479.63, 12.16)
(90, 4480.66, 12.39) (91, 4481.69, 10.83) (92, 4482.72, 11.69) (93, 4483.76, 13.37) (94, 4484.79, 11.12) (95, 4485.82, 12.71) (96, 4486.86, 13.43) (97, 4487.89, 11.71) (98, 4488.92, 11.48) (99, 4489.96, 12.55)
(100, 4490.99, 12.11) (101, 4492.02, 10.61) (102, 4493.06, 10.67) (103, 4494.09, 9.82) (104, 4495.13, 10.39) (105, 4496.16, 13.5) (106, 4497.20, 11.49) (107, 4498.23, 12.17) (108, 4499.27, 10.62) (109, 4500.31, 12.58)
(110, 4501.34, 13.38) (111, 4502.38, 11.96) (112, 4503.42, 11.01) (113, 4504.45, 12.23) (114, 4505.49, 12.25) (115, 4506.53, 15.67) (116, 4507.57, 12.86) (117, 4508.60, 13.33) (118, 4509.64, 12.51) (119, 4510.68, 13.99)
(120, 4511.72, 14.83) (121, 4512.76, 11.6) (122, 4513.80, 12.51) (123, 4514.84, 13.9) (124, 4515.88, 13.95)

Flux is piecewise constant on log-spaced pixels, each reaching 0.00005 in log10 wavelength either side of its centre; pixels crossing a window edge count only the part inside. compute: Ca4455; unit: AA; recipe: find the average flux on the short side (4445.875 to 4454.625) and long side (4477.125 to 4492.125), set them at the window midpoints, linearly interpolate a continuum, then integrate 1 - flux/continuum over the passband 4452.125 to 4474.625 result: 2.1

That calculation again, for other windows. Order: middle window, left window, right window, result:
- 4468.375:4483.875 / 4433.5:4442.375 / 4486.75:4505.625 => -1.25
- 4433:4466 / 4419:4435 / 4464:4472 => 0.51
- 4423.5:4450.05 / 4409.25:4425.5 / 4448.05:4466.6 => -0.89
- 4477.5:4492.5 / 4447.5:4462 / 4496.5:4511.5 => -0.36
